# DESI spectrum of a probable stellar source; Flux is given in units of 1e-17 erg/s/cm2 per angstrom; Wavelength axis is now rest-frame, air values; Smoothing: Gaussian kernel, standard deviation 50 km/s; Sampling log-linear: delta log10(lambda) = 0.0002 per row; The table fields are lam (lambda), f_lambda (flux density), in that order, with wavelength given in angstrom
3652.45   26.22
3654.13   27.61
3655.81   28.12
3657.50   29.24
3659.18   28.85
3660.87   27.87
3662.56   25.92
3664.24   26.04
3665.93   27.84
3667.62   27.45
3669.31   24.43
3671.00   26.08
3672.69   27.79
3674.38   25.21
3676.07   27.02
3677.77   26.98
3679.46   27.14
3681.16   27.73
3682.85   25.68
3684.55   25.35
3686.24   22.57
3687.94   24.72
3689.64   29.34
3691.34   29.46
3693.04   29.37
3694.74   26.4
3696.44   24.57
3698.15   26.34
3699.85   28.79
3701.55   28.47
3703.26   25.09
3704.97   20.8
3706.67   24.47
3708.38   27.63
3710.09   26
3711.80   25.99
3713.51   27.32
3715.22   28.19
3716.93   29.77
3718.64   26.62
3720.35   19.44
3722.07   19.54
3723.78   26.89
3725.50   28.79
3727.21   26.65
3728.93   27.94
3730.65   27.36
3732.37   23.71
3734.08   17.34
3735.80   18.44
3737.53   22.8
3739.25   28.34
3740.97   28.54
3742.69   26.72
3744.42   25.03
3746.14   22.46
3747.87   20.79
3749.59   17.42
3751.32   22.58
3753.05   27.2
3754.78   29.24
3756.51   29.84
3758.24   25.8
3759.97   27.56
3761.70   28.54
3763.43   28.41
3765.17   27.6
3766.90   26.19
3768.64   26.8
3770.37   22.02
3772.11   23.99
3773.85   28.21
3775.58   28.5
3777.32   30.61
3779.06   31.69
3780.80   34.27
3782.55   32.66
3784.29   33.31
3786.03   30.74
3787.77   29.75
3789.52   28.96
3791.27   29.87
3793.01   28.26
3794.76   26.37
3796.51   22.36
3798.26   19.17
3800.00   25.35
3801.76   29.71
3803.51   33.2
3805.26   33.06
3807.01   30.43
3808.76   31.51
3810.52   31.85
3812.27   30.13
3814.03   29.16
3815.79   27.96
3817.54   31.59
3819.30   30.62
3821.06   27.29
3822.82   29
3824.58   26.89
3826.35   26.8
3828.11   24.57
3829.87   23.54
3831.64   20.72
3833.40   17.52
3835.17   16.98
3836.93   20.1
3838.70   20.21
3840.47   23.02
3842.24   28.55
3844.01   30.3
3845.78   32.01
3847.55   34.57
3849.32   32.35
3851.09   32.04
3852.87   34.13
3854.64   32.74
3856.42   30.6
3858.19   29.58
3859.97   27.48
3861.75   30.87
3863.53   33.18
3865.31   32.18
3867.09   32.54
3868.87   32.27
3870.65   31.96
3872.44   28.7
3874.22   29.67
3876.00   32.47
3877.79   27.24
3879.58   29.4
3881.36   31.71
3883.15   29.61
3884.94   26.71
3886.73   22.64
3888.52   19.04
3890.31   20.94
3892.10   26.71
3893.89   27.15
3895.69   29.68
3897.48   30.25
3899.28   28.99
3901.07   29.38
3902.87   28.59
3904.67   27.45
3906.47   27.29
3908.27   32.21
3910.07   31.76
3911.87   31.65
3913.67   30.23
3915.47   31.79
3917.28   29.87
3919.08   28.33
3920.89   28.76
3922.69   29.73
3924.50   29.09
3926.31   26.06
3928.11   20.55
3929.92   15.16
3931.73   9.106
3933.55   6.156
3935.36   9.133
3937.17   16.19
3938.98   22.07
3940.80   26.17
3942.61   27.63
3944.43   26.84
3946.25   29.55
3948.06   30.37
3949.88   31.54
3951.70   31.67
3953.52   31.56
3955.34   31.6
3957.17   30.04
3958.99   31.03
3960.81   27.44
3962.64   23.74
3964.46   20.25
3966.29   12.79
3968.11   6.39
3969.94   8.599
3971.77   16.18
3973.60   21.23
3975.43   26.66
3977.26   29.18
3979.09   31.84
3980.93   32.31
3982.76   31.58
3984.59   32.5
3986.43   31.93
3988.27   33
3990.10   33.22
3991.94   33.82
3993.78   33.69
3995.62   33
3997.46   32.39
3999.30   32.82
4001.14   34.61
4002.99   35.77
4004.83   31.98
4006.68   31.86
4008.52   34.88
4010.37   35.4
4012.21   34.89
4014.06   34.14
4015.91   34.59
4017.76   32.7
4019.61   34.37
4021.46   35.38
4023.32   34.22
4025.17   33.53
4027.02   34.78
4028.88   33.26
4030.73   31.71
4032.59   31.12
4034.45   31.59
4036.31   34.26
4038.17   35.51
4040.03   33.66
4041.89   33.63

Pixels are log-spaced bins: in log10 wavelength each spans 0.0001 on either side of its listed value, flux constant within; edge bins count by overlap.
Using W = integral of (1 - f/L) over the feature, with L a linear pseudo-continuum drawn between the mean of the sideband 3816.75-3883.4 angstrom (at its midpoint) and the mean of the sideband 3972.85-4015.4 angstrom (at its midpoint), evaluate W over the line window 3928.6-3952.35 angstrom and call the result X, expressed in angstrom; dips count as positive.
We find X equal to 7.2 angstrom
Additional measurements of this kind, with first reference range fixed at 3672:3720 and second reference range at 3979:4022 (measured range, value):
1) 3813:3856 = 3.5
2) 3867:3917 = 3.5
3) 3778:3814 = -1.0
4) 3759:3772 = 0.7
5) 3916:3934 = 5.0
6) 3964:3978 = 6.6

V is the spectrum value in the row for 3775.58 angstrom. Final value 28.5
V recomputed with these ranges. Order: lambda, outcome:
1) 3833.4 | 17.52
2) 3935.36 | 9.133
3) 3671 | 26.08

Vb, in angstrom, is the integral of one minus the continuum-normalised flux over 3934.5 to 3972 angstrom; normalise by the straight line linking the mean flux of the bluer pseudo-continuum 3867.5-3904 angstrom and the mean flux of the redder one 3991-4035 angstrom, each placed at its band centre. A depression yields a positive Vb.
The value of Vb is 9.1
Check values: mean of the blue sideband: 28.2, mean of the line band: 23.5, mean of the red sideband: 33.6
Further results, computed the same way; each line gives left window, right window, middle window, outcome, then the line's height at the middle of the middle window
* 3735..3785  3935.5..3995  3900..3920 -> -2.51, 26.5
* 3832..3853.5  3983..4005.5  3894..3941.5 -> 7.20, 29.9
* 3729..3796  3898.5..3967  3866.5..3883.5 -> -2.84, 26.2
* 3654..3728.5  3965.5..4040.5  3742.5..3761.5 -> 1.58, 27.3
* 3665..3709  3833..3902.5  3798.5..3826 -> -1.72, 27.8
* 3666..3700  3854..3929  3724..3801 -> 2.66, 27.5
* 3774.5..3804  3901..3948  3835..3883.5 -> -4.99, 27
